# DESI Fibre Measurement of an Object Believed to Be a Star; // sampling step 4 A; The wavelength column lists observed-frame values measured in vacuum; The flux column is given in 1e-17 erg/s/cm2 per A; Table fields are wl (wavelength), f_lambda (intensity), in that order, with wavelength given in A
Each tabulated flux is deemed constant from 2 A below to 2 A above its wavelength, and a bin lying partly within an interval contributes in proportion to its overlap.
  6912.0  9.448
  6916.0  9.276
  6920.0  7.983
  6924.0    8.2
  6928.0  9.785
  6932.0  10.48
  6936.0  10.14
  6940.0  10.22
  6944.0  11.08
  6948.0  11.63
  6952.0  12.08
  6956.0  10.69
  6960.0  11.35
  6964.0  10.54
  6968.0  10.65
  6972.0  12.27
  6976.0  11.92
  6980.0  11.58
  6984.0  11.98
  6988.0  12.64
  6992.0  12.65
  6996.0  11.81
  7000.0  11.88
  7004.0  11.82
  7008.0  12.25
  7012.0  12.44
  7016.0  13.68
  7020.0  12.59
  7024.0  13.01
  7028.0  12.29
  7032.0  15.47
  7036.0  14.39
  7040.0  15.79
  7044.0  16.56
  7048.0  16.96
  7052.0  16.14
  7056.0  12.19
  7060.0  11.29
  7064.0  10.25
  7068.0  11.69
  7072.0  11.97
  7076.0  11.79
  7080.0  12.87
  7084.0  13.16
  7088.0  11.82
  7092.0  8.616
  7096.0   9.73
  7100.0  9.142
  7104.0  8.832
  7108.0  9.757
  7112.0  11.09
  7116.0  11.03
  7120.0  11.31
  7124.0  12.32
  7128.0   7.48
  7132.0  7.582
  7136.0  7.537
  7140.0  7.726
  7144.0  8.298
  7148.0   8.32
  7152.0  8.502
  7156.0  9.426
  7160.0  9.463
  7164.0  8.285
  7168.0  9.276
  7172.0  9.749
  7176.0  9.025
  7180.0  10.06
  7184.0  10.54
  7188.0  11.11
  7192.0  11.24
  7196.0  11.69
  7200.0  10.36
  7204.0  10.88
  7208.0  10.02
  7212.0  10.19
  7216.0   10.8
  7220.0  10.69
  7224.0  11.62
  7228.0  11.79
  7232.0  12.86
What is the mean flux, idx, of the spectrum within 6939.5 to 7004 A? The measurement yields 11.6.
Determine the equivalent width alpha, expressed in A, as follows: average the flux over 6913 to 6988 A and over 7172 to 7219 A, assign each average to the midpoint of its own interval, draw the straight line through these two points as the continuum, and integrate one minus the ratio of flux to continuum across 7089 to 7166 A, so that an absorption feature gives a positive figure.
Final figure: 9.8 A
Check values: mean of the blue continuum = 10.7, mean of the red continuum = 10.5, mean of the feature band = 9.22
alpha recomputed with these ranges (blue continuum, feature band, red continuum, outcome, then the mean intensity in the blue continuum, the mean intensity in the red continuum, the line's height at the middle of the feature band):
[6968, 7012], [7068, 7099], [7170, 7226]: 0.04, 12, 10.6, 11.4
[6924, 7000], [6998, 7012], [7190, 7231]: -1.07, 11.2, 11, 11.2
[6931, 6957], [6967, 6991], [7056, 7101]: -2.01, 10.9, 11.2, 11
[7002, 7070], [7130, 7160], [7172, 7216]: 8.19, 13.5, 10.5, 11.4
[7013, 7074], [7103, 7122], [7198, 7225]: 2.89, 13.6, 10.6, 12.4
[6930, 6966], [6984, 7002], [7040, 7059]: 0.87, 10.9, 15.3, 12.8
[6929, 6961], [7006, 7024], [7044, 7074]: -0.69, 10.9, 13.2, 12.3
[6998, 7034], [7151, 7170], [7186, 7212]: 3.77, 12.8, 10.8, 11.2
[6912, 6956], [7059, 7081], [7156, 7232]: -2.88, 10.1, 10.4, 10.3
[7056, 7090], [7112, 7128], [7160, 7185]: -0.38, 11.9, 9.45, 10.7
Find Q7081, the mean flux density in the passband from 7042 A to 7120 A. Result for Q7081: 11.8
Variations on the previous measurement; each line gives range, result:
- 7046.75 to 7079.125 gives 12.7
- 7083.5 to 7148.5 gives 9.58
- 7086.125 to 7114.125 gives 9.85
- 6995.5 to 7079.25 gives 13.2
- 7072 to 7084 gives 12.4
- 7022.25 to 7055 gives 15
